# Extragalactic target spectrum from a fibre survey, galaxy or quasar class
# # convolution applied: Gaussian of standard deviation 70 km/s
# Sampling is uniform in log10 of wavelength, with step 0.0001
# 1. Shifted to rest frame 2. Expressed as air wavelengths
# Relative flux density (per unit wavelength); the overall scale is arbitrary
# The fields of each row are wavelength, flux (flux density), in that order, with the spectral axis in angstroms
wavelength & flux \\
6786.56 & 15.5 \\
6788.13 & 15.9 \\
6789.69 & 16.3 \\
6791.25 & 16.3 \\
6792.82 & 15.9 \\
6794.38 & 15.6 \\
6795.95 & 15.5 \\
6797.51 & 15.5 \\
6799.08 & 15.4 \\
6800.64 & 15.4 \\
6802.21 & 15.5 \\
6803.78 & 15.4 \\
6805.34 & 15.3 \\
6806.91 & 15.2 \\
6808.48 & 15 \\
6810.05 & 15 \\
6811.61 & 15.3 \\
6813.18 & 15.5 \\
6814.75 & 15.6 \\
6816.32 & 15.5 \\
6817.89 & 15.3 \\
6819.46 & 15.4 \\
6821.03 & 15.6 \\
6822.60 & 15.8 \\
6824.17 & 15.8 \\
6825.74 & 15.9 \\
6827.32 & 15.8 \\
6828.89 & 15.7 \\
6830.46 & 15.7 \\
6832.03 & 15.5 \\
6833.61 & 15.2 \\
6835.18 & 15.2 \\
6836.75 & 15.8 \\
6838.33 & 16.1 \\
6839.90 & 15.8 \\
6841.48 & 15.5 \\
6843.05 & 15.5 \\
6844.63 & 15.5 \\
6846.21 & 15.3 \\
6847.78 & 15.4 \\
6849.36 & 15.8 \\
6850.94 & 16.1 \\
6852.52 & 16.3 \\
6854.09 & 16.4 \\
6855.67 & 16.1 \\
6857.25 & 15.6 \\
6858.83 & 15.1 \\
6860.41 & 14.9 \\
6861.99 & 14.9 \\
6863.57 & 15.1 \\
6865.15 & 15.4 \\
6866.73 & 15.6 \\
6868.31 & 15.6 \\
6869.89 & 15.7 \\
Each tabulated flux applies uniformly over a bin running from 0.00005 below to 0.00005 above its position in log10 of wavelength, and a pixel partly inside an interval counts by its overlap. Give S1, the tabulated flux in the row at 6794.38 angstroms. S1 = 15.6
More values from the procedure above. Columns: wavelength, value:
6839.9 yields 15.8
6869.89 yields 15.7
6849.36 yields 15.8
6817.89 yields 15.3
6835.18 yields 15.2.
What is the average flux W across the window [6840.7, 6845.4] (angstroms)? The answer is 15.5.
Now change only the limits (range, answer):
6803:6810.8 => 15.2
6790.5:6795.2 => 15.9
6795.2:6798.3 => 15.5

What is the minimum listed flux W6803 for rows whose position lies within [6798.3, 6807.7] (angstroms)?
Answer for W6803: 15.2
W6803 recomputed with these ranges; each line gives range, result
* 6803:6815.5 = 15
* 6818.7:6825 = 15.4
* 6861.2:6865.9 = 14.9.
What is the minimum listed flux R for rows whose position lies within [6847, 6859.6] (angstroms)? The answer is 15.1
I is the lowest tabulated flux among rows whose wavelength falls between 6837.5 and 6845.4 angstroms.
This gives 15.5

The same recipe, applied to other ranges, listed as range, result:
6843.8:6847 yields 15.3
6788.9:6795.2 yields 15.6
